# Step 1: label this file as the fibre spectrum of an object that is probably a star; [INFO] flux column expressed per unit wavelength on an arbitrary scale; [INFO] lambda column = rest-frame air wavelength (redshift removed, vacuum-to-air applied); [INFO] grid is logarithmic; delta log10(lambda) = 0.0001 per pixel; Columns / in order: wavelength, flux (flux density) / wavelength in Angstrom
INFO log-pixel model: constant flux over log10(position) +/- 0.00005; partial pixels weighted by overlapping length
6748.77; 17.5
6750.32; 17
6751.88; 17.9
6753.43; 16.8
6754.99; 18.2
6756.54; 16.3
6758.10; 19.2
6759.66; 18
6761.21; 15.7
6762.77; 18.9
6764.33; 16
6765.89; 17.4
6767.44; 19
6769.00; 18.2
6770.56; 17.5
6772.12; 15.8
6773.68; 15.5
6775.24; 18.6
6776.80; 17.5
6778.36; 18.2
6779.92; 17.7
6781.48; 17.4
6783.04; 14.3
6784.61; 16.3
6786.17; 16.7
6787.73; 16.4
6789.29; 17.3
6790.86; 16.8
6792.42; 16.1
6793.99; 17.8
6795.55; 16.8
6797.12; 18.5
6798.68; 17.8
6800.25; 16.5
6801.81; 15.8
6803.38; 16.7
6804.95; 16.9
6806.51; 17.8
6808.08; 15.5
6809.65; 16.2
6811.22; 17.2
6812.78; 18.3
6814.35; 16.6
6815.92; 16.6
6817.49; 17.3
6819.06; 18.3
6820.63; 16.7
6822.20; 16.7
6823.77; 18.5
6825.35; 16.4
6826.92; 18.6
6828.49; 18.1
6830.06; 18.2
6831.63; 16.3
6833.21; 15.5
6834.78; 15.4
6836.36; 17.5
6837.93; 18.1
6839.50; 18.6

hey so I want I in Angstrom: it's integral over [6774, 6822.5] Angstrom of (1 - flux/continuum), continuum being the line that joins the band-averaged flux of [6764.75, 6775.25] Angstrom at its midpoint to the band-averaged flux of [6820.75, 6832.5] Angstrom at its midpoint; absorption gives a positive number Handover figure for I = 1.1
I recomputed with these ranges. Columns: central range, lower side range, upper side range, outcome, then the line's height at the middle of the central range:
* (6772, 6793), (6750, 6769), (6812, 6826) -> 0.80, 17.5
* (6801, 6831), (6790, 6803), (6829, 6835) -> -0.79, 16.7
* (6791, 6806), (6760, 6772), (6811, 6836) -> 0.26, 17.3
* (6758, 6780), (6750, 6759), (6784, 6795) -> -0.30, 17.3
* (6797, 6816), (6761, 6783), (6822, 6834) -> 0.44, 17.3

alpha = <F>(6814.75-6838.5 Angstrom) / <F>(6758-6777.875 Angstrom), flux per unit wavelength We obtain 0.99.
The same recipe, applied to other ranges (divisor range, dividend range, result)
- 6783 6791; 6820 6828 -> 1.06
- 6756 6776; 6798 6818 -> 0.97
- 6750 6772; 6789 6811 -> 0.96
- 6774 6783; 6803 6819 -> 0.97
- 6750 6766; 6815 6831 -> 1.01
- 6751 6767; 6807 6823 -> 0.97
